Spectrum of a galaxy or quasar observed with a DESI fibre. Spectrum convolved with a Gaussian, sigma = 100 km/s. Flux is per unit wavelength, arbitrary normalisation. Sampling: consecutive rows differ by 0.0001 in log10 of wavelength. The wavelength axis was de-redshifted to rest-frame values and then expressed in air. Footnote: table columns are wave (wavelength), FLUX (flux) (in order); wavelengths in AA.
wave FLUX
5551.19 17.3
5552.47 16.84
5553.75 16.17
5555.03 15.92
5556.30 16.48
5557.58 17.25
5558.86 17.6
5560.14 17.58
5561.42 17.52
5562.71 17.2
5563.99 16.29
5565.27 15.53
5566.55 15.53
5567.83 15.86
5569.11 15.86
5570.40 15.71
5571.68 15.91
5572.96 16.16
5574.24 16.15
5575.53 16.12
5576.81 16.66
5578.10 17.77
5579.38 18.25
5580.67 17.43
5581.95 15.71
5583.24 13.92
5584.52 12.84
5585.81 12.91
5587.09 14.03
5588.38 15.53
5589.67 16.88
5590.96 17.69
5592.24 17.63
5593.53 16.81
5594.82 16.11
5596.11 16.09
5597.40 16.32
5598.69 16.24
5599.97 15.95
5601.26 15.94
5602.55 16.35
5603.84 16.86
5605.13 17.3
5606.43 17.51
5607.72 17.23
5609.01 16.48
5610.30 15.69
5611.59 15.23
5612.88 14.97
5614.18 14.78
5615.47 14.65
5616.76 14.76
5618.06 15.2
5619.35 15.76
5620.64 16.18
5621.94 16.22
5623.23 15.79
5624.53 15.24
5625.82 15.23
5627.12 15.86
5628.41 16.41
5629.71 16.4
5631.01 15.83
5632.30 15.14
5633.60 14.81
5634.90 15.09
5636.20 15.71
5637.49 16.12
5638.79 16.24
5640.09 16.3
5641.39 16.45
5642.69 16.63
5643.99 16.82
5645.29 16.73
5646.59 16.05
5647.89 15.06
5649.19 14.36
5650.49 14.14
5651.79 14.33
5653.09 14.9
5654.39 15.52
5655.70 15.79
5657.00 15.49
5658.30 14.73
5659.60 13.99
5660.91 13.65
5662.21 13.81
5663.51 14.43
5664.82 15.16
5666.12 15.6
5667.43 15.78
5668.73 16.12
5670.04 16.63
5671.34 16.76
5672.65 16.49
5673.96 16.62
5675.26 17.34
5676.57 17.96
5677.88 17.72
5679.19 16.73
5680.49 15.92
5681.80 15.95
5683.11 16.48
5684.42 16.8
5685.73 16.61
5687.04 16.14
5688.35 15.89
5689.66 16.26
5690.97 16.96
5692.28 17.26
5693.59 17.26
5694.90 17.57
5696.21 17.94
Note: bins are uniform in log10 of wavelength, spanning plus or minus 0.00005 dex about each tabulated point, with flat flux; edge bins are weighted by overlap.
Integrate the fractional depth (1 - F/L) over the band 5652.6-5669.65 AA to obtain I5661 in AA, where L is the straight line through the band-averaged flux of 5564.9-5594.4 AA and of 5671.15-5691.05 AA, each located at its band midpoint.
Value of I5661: 1.5 AA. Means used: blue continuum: 16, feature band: 15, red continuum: 16.6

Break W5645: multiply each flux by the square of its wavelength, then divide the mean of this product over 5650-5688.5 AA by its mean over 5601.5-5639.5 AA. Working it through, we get 1.02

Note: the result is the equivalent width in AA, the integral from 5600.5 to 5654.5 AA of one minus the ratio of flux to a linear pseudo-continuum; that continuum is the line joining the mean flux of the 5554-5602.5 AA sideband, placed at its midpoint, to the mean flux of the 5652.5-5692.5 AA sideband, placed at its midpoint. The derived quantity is 1.0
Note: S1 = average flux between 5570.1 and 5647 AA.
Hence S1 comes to 16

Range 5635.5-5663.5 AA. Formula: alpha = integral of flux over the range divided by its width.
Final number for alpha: 15.4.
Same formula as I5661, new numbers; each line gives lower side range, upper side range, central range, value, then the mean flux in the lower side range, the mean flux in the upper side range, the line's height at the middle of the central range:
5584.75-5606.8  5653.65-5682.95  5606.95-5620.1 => 0.5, 16.2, 15.8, 16.1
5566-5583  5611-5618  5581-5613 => -0.9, 16.3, 14.9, 15.5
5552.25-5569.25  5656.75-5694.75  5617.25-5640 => 0.8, 16.6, 16.1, 16.3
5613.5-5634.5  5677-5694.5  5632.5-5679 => 1.1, 15.5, 16.6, 16.1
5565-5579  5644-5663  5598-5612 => -0.7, 16.2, 15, 15.7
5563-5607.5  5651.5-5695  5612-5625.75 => 0.6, 16.1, 16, 16.1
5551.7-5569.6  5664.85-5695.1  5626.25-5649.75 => 1.0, 16.6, 16.6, 16.6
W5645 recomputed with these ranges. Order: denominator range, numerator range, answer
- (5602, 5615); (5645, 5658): 0.95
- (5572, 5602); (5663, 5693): 1.06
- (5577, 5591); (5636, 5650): 1.05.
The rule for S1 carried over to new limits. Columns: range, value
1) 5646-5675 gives 15.3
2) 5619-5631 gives 15.9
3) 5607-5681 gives 15.7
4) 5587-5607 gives 16.5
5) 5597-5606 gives 16.5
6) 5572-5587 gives 15.8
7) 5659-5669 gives 14.8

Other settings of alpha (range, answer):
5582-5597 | 15.5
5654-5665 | 14.7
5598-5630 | 15.9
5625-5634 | 15.7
